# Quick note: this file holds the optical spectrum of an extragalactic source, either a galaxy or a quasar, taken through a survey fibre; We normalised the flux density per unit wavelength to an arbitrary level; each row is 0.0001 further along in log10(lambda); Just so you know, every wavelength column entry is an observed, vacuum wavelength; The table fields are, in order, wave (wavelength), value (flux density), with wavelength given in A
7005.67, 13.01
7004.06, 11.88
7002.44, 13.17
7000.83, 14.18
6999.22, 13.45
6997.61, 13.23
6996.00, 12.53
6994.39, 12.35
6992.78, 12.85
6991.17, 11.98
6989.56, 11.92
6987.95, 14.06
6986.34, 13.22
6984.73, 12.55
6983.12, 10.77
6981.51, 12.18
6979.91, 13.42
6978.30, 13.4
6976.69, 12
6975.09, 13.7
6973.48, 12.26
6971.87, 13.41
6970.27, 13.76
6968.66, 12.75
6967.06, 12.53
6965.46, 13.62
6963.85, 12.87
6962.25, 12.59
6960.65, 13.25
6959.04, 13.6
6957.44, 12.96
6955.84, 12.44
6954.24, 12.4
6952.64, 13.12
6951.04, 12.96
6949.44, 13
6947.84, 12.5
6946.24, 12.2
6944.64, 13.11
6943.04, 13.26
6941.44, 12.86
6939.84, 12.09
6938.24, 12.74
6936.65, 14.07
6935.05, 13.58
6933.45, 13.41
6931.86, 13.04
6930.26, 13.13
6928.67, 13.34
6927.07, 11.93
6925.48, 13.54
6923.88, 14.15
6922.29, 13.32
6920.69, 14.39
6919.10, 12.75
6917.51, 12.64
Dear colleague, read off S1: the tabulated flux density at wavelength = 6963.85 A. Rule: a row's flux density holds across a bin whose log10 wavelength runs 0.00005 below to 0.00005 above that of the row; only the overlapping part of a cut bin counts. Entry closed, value 12.87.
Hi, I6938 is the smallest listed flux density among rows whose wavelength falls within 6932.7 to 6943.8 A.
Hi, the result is 12.09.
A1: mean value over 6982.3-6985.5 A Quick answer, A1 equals 11.6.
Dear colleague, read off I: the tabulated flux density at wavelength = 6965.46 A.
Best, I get 13.62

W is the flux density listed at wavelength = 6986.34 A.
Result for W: 13.22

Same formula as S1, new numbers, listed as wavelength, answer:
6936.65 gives 14.07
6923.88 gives 14.15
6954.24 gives 12.4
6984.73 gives 12.55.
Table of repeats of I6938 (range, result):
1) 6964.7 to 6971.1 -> 12.53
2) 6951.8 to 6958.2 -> 12.4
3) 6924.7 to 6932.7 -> 11.93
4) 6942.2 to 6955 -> 12.2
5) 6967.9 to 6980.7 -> 12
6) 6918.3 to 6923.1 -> 12.75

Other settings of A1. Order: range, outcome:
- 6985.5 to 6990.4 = 13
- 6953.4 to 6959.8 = 12.9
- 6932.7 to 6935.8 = 13.5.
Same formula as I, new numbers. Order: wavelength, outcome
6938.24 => 12.74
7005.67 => 13.01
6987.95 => 14.06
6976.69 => 12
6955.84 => 12.44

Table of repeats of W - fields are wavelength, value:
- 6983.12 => 10.77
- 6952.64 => 13.12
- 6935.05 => 13.58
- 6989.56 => 11.92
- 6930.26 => 13.13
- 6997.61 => 13.23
